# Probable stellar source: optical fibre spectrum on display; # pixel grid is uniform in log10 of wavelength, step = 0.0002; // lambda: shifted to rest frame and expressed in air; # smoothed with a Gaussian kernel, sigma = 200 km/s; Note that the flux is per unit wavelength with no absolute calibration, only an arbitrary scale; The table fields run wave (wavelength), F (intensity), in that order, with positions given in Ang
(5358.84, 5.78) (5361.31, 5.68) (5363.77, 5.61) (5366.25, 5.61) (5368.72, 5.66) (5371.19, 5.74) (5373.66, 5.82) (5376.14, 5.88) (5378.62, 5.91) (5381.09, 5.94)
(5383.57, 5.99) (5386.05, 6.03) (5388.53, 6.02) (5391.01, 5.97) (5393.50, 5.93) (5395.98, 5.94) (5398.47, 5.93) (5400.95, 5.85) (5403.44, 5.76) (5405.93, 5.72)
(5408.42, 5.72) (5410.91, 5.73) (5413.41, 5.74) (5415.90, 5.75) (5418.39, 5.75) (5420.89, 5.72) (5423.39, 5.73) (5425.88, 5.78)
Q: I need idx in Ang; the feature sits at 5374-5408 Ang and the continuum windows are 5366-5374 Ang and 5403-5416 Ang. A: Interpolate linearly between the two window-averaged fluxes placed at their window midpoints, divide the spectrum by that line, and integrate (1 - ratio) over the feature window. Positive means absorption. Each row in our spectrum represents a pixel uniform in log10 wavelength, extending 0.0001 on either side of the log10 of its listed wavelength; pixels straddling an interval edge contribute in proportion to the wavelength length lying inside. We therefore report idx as -1.1 Ang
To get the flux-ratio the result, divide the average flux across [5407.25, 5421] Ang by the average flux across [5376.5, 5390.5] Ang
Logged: 1.0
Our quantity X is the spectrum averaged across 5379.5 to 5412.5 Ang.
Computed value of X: 5.89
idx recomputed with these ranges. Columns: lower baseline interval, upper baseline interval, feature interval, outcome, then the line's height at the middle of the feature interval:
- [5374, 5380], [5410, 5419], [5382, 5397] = -0.4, 5.84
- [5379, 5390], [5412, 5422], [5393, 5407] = 0.0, 5.87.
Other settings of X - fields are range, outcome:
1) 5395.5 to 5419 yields 5.79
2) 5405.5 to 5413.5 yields 5.72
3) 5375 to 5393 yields 5.96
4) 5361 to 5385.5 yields 5.8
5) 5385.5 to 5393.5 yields 5.99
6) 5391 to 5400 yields 5.94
